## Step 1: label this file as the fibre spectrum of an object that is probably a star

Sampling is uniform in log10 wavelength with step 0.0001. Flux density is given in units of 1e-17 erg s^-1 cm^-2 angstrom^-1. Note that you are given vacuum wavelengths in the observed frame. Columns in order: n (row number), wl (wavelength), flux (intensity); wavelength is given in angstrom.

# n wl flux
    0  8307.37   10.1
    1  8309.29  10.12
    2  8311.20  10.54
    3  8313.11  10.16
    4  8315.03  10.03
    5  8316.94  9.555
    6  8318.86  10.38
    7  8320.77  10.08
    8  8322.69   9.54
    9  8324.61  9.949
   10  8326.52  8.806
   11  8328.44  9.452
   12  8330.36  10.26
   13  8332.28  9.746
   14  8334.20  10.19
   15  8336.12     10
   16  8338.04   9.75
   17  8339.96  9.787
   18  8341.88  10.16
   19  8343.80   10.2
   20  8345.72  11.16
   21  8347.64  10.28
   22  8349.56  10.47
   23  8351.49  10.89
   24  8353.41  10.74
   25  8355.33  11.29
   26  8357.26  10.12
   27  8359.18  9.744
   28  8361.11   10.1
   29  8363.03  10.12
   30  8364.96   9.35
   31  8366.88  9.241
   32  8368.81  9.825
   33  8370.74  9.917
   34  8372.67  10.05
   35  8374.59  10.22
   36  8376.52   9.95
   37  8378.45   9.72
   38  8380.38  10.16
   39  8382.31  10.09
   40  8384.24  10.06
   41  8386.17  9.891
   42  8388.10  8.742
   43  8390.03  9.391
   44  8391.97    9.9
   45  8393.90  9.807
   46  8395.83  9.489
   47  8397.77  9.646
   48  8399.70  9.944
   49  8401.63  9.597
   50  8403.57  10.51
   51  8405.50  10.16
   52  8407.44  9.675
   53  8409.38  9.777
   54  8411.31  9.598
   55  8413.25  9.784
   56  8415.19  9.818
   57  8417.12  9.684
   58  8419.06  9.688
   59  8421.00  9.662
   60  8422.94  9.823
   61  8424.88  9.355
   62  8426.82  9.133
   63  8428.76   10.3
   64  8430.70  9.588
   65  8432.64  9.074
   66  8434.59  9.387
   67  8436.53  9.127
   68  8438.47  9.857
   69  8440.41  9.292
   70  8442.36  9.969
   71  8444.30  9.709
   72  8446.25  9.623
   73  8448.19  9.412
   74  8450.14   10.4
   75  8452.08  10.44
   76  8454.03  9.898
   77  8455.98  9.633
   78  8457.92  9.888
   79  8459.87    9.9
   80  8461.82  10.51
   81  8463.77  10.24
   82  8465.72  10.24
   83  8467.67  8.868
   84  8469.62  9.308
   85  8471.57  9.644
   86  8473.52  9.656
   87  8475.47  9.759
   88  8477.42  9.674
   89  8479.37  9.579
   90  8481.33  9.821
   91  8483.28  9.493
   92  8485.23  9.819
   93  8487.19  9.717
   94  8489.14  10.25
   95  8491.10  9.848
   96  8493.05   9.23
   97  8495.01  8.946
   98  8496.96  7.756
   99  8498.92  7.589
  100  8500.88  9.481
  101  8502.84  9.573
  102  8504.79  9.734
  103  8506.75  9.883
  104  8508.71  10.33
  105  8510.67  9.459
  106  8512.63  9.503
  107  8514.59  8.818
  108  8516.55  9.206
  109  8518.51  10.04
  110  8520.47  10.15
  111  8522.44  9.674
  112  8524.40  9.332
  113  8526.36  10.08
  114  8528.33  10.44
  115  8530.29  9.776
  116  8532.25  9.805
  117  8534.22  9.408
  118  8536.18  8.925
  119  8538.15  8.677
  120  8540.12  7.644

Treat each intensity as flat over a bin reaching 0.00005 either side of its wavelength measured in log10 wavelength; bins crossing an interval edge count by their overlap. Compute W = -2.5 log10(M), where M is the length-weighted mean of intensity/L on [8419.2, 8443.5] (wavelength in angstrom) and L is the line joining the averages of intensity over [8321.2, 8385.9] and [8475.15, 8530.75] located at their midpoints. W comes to 0.026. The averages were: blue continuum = 10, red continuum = 9.55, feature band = 9.55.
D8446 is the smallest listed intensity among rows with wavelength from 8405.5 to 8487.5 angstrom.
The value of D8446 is 8.868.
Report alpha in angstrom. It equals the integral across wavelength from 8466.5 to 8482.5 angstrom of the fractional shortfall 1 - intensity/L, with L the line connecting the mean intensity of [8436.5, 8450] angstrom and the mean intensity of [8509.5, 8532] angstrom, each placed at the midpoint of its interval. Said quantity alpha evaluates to 0.2 angstrom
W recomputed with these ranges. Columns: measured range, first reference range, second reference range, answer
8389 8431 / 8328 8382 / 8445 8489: 0.024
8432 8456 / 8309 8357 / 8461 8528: 0.007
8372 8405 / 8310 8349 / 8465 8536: 0.001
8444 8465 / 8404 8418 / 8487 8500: -0.066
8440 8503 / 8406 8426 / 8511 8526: 0.001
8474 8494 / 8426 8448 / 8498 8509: -0.032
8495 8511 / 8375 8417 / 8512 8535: 0.058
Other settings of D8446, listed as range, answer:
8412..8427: 9.133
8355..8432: 8.742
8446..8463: 9.412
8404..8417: 9.598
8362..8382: 9.241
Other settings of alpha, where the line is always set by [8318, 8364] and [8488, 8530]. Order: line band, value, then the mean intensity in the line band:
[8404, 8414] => 0.0 angstrom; 9.84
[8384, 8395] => 0.4 angstrom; 9.6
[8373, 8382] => 0.0 angstrom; 10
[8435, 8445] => 0.2 angstrom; 9.58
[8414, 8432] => 0.3 angstrom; 9.67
